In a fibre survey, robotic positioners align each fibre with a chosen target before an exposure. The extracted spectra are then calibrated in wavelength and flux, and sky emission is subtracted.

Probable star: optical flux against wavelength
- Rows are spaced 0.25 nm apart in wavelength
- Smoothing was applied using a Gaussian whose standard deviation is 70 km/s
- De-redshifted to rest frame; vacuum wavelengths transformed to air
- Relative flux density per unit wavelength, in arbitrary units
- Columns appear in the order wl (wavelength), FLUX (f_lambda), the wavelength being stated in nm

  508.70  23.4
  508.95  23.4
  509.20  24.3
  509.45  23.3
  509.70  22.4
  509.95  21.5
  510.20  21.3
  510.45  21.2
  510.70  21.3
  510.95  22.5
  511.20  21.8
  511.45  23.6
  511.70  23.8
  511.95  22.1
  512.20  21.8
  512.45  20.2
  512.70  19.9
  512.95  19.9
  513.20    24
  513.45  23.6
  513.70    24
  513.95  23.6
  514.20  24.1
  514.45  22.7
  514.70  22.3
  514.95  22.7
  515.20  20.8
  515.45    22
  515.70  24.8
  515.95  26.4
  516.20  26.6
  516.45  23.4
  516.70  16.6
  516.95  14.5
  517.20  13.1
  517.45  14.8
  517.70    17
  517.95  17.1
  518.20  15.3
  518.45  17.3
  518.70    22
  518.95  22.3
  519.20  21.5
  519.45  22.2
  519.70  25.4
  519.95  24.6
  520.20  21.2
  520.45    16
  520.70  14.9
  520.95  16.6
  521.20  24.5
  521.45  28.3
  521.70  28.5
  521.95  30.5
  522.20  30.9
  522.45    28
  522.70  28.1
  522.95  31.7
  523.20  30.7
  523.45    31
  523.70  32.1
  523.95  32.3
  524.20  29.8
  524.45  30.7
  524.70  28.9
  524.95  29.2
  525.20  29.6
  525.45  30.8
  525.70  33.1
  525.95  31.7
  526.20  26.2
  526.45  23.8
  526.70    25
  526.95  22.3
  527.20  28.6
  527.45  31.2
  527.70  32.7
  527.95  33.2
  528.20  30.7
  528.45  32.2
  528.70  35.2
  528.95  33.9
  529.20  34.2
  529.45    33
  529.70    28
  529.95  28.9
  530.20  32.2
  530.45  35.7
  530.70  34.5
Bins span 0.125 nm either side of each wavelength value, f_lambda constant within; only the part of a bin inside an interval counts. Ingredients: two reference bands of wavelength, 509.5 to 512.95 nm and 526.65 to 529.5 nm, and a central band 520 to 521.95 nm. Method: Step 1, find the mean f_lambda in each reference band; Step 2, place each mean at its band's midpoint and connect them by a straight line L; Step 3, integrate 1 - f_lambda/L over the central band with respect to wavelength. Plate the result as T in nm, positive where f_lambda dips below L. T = 0.37 nm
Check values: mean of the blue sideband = 21.8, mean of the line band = 22.1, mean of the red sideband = 31.1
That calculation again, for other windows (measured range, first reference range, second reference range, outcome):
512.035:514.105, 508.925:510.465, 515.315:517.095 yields 0.006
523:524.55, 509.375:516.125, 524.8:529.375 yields -0.147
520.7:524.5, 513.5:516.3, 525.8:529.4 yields -0.109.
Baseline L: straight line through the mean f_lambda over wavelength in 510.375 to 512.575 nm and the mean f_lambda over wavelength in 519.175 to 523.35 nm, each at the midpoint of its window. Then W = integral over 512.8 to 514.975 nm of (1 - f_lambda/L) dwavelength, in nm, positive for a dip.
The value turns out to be -0.02 nm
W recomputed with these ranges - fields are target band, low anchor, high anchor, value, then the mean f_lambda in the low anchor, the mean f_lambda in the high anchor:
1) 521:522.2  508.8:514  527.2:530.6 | 0.026 nm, 22.3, 32.3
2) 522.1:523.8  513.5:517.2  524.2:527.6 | -0.222 nm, 22.2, 28.6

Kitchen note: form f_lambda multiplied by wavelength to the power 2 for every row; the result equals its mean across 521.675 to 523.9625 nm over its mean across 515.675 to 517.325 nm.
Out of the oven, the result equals 1.52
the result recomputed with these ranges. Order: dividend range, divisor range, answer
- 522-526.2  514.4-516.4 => 1.33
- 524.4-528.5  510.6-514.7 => 1.38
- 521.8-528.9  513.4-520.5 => 1.48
